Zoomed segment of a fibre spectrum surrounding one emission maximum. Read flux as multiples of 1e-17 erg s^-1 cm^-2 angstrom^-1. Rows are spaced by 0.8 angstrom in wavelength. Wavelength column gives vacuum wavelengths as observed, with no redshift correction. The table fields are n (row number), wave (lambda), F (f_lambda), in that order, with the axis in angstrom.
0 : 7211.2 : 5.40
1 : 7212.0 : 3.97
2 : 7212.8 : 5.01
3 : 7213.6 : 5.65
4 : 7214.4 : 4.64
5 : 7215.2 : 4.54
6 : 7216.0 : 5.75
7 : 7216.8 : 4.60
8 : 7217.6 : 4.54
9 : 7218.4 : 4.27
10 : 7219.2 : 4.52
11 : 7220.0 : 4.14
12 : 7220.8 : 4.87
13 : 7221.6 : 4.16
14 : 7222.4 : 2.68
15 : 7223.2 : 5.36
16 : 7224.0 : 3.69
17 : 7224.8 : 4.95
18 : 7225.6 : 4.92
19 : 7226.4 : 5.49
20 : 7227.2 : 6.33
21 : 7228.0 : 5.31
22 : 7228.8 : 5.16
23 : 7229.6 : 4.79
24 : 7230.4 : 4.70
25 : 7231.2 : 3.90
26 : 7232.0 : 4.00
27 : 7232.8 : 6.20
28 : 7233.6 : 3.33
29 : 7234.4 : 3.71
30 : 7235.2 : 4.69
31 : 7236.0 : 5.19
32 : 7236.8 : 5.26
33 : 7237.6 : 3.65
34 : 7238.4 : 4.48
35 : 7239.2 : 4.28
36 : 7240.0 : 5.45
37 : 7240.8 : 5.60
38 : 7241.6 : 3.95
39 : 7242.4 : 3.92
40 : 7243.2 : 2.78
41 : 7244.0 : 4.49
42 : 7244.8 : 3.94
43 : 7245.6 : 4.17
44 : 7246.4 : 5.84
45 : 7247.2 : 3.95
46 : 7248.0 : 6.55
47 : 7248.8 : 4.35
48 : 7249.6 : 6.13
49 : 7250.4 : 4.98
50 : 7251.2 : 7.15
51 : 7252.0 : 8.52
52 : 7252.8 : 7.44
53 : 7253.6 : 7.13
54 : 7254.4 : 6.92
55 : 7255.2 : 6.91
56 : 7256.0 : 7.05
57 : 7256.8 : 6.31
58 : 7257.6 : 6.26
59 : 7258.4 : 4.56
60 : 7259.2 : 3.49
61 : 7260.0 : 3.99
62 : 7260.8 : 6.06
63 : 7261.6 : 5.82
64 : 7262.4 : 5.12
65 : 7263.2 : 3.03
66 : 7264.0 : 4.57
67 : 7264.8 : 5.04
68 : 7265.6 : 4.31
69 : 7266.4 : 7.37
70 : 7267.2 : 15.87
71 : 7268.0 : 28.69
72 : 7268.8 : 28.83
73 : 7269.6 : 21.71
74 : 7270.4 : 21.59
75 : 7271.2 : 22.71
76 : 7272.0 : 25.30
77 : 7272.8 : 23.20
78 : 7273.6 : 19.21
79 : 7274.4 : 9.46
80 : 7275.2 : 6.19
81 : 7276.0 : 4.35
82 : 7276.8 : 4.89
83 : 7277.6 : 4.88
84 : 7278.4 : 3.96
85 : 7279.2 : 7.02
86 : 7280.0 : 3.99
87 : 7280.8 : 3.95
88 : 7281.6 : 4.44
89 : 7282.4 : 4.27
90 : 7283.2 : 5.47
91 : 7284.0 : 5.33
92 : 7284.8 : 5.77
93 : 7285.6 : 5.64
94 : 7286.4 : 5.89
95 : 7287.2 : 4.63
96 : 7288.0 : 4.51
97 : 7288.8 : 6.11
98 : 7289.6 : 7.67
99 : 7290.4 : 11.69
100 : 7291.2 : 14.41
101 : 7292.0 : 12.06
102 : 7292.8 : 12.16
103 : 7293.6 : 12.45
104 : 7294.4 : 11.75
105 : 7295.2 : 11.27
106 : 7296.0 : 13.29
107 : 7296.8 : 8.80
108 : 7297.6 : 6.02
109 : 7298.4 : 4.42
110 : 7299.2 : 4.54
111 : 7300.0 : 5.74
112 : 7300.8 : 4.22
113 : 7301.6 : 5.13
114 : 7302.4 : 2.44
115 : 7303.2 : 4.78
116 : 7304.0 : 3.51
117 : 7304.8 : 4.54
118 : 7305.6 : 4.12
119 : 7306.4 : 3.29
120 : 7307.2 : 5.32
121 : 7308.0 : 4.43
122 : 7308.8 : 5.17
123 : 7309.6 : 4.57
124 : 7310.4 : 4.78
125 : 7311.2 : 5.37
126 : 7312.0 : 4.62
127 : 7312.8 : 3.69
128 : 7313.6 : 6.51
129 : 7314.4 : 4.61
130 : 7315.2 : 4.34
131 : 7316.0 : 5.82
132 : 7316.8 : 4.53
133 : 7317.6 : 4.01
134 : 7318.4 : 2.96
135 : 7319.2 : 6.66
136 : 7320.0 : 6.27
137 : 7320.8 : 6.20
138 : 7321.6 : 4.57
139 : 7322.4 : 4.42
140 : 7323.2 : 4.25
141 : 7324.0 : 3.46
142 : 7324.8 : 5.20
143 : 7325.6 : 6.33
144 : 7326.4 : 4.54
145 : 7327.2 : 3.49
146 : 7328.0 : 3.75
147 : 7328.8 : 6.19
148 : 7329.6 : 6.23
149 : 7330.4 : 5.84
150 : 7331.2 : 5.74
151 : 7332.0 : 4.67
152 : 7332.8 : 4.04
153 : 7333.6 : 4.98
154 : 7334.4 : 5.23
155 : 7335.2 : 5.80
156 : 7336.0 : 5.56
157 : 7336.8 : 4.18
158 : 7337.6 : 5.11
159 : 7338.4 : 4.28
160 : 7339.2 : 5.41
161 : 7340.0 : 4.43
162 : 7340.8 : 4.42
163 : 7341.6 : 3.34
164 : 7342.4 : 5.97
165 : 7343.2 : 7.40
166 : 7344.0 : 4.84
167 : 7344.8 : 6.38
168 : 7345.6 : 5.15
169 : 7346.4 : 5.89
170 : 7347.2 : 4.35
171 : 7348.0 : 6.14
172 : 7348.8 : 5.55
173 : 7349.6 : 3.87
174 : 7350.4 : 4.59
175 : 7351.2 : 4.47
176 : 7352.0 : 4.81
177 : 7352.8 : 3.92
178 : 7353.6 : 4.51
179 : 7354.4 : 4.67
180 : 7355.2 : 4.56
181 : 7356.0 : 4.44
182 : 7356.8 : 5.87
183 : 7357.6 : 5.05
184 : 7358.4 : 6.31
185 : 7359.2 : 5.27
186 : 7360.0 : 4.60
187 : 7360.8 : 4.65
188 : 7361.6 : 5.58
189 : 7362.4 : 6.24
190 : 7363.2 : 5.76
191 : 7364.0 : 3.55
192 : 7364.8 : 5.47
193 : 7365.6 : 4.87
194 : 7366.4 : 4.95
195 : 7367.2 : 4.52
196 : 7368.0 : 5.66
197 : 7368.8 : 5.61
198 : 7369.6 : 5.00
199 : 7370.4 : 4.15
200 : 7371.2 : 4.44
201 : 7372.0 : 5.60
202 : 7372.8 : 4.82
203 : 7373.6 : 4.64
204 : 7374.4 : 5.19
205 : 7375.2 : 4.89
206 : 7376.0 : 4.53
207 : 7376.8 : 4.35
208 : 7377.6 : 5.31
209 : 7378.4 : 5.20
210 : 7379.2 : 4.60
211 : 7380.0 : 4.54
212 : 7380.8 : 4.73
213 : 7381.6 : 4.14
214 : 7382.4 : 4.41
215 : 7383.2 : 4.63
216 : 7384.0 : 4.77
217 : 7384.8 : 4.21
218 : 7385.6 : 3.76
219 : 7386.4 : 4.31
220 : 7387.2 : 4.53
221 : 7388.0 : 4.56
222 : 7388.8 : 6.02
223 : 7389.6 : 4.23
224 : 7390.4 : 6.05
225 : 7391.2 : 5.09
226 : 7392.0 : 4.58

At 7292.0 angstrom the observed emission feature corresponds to [N II]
